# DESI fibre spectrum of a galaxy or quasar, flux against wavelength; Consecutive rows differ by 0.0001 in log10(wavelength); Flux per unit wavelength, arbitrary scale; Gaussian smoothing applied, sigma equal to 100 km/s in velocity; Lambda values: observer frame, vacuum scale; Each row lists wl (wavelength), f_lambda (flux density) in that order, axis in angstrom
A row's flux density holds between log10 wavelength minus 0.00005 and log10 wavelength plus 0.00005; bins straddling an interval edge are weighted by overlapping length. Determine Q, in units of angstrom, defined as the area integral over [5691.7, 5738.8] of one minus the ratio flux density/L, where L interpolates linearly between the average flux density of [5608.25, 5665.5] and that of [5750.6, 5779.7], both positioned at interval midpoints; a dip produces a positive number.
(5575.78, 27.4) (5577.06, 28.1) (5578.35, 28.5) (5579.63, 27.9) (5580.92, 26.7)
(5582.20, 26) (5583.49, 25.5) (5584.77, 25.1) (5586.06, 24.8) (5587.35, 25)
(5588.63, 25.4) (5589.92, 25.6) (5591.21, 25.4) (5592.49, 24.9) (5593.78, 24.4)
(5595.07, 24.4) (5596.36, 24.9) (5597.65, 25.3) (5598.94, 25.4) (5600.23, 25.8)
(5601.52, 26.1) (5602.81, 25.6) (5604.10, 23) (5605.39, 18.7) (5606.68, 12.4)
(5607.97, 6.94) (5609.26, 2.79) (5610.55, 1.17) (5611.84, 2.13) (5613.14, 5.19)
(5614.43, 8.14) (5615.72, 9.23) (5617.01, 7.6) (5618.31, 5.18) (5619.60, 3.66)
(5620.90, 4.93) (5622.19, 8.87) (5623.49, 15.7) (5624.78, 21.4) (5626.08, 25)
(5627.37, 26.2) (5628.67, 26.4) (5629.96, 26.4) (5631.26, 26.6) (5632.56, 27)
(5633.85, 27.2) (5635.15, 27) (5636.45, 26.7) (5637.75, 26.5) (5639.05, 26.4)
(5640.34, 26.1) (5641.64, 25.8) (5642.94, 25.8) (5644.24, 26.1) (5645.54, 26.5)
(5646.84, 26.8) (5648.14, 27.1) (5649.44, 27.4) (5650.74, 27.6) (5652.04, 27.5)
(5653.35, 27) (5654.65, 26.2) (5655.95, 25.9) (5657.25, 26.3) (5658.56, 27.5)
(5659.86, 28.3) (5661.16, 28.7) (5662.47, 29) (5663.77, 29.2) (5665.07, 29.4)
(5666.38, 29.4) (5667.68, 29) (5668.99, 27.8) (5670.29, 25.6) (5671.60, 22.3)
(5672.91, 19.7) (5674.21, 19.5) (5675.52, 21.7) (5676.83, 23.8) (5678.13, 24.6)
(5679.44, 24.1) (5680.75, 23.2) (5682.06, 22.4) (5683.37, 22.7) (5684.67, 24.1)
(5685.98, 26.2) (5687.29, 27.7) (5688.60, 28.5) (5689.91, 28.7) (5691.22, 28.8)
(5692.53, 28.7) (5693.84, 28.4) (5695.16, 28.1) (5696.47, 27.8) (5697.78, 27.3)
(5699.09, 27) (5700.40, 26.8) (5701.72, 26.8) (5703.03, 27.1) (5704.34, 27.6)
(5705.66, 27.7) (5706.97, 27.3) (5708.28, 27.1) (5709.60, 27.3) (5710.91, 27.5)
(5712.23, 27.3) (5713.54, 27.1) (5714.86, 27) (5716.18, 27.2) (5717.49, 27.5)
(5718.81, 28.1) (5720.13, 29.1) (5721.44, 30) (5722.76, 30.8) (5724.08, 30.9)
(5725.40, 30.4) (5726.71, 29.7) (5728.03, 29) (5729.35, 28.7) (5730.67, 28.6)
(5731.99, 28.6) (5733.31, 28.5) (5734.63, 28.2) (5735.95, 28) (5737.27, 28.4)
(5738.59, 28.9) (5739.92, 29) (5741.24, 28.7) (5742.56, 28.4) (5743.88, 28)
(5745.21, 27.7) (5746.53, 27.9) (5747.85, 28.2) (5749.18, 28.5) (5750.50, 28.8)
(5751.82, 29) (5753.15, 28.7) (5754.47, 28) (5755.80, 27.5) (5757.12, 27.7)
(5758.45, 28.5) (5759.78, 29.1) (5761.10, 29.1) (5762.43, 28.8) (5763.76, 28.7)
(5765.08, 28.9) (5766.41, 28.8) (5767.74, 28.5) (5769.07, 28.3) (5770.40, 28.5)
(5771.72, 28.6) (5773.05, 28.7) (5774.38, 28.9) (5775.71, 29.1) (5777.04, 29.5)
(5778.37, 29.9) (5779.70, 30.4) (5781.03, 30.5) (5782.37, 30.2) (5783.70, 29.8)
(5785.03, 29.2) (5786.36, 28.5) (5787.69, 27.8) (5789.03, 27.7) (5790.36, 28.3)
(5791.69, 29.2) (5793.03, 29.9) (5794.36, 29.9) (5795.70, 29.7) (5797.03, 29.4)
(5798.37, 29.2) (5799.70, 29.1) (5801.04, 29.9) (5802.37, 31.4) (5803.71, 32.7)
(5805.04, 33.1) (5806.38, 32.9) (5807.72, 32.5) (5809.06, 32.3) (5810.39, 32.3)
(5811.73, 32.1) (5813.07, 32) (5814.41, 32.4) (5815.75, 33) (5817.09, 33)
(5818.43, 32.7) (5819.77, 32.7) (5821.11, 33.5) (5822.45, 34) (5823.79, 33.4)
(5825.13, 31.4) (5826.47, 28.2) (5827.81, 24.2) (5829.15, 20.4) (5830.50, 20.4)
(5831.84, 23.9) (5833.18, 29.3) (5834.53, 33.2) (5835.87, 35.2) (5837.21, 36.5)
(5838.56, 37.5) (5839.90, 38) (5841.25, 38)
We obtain -4.4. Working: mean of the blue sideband 21.1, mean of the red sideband 28.7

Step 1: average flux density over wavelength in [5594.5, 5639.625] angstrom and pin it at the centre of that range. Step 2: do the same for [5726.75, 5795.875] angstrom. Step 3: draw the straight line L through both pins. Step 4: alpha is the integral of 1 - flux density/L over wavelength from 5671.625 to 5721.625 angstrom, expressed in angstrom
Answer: -4.96 angstrom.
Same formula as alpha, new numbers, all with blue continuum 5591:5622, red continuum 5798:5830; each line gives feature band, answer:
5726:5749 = -3.08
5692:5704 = -2.99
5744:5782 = -2.25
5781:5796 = -0.01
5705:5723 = -3.51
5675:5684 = -1.15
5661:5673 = -4.70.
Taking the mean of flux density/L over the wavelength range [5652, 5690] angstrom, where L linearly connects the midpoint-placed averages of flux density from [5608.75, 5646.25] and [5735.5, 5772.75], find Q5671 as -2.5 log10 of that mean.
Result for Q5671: -0.20 mag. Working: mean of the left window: 17.9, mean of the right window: 28.5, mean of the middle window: 25.8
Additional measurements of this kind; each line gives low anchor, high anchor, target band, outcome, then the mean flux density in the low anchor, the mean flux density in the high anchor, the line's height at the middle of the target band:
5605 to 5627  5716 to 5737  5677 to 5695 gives -0.188 mag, 9.46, 29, 21.8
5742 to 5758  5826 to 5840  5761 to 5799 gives -0.017 mag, 28.2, 29.4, 28.6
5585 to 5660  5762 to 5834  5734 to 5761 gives -0.042 mag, 21.2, 29.8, 27.3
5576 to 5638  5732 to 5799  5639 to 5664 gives -0.199 mag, 20.1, 28.8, 22.5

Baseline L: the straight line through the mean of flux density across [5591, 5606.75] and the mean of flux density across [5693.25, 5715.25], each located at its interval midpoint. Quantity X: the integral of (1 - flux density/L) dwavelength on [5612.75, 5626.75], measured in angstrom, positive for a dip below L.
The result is 8.0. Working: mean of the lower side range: 23.9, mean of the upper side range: 27.4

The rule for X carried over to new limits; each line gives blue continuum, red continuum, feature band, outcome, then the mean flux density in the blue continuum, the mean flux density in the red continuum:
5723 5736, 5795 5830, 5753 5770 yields 0.78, 29.2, 31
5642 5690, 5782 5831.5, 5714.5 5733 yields -0.85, 26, 30.2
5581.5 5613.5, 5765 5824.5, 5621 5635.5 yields -0.53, 20.2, 30.5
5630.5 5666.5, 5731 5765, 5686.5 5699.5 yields -0.18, 27.1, 28.4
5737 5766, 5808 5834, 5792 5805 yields -0.29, 28.5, 30.1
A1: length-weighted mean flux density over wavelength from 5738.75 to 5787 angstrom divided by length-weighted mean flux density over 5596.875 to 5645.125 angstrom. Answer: 1.56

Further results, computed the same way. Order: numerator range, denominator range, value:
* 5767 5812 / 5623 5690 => 1.16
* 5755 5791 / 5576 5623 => 1.57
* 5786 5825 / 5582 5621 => 1.78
